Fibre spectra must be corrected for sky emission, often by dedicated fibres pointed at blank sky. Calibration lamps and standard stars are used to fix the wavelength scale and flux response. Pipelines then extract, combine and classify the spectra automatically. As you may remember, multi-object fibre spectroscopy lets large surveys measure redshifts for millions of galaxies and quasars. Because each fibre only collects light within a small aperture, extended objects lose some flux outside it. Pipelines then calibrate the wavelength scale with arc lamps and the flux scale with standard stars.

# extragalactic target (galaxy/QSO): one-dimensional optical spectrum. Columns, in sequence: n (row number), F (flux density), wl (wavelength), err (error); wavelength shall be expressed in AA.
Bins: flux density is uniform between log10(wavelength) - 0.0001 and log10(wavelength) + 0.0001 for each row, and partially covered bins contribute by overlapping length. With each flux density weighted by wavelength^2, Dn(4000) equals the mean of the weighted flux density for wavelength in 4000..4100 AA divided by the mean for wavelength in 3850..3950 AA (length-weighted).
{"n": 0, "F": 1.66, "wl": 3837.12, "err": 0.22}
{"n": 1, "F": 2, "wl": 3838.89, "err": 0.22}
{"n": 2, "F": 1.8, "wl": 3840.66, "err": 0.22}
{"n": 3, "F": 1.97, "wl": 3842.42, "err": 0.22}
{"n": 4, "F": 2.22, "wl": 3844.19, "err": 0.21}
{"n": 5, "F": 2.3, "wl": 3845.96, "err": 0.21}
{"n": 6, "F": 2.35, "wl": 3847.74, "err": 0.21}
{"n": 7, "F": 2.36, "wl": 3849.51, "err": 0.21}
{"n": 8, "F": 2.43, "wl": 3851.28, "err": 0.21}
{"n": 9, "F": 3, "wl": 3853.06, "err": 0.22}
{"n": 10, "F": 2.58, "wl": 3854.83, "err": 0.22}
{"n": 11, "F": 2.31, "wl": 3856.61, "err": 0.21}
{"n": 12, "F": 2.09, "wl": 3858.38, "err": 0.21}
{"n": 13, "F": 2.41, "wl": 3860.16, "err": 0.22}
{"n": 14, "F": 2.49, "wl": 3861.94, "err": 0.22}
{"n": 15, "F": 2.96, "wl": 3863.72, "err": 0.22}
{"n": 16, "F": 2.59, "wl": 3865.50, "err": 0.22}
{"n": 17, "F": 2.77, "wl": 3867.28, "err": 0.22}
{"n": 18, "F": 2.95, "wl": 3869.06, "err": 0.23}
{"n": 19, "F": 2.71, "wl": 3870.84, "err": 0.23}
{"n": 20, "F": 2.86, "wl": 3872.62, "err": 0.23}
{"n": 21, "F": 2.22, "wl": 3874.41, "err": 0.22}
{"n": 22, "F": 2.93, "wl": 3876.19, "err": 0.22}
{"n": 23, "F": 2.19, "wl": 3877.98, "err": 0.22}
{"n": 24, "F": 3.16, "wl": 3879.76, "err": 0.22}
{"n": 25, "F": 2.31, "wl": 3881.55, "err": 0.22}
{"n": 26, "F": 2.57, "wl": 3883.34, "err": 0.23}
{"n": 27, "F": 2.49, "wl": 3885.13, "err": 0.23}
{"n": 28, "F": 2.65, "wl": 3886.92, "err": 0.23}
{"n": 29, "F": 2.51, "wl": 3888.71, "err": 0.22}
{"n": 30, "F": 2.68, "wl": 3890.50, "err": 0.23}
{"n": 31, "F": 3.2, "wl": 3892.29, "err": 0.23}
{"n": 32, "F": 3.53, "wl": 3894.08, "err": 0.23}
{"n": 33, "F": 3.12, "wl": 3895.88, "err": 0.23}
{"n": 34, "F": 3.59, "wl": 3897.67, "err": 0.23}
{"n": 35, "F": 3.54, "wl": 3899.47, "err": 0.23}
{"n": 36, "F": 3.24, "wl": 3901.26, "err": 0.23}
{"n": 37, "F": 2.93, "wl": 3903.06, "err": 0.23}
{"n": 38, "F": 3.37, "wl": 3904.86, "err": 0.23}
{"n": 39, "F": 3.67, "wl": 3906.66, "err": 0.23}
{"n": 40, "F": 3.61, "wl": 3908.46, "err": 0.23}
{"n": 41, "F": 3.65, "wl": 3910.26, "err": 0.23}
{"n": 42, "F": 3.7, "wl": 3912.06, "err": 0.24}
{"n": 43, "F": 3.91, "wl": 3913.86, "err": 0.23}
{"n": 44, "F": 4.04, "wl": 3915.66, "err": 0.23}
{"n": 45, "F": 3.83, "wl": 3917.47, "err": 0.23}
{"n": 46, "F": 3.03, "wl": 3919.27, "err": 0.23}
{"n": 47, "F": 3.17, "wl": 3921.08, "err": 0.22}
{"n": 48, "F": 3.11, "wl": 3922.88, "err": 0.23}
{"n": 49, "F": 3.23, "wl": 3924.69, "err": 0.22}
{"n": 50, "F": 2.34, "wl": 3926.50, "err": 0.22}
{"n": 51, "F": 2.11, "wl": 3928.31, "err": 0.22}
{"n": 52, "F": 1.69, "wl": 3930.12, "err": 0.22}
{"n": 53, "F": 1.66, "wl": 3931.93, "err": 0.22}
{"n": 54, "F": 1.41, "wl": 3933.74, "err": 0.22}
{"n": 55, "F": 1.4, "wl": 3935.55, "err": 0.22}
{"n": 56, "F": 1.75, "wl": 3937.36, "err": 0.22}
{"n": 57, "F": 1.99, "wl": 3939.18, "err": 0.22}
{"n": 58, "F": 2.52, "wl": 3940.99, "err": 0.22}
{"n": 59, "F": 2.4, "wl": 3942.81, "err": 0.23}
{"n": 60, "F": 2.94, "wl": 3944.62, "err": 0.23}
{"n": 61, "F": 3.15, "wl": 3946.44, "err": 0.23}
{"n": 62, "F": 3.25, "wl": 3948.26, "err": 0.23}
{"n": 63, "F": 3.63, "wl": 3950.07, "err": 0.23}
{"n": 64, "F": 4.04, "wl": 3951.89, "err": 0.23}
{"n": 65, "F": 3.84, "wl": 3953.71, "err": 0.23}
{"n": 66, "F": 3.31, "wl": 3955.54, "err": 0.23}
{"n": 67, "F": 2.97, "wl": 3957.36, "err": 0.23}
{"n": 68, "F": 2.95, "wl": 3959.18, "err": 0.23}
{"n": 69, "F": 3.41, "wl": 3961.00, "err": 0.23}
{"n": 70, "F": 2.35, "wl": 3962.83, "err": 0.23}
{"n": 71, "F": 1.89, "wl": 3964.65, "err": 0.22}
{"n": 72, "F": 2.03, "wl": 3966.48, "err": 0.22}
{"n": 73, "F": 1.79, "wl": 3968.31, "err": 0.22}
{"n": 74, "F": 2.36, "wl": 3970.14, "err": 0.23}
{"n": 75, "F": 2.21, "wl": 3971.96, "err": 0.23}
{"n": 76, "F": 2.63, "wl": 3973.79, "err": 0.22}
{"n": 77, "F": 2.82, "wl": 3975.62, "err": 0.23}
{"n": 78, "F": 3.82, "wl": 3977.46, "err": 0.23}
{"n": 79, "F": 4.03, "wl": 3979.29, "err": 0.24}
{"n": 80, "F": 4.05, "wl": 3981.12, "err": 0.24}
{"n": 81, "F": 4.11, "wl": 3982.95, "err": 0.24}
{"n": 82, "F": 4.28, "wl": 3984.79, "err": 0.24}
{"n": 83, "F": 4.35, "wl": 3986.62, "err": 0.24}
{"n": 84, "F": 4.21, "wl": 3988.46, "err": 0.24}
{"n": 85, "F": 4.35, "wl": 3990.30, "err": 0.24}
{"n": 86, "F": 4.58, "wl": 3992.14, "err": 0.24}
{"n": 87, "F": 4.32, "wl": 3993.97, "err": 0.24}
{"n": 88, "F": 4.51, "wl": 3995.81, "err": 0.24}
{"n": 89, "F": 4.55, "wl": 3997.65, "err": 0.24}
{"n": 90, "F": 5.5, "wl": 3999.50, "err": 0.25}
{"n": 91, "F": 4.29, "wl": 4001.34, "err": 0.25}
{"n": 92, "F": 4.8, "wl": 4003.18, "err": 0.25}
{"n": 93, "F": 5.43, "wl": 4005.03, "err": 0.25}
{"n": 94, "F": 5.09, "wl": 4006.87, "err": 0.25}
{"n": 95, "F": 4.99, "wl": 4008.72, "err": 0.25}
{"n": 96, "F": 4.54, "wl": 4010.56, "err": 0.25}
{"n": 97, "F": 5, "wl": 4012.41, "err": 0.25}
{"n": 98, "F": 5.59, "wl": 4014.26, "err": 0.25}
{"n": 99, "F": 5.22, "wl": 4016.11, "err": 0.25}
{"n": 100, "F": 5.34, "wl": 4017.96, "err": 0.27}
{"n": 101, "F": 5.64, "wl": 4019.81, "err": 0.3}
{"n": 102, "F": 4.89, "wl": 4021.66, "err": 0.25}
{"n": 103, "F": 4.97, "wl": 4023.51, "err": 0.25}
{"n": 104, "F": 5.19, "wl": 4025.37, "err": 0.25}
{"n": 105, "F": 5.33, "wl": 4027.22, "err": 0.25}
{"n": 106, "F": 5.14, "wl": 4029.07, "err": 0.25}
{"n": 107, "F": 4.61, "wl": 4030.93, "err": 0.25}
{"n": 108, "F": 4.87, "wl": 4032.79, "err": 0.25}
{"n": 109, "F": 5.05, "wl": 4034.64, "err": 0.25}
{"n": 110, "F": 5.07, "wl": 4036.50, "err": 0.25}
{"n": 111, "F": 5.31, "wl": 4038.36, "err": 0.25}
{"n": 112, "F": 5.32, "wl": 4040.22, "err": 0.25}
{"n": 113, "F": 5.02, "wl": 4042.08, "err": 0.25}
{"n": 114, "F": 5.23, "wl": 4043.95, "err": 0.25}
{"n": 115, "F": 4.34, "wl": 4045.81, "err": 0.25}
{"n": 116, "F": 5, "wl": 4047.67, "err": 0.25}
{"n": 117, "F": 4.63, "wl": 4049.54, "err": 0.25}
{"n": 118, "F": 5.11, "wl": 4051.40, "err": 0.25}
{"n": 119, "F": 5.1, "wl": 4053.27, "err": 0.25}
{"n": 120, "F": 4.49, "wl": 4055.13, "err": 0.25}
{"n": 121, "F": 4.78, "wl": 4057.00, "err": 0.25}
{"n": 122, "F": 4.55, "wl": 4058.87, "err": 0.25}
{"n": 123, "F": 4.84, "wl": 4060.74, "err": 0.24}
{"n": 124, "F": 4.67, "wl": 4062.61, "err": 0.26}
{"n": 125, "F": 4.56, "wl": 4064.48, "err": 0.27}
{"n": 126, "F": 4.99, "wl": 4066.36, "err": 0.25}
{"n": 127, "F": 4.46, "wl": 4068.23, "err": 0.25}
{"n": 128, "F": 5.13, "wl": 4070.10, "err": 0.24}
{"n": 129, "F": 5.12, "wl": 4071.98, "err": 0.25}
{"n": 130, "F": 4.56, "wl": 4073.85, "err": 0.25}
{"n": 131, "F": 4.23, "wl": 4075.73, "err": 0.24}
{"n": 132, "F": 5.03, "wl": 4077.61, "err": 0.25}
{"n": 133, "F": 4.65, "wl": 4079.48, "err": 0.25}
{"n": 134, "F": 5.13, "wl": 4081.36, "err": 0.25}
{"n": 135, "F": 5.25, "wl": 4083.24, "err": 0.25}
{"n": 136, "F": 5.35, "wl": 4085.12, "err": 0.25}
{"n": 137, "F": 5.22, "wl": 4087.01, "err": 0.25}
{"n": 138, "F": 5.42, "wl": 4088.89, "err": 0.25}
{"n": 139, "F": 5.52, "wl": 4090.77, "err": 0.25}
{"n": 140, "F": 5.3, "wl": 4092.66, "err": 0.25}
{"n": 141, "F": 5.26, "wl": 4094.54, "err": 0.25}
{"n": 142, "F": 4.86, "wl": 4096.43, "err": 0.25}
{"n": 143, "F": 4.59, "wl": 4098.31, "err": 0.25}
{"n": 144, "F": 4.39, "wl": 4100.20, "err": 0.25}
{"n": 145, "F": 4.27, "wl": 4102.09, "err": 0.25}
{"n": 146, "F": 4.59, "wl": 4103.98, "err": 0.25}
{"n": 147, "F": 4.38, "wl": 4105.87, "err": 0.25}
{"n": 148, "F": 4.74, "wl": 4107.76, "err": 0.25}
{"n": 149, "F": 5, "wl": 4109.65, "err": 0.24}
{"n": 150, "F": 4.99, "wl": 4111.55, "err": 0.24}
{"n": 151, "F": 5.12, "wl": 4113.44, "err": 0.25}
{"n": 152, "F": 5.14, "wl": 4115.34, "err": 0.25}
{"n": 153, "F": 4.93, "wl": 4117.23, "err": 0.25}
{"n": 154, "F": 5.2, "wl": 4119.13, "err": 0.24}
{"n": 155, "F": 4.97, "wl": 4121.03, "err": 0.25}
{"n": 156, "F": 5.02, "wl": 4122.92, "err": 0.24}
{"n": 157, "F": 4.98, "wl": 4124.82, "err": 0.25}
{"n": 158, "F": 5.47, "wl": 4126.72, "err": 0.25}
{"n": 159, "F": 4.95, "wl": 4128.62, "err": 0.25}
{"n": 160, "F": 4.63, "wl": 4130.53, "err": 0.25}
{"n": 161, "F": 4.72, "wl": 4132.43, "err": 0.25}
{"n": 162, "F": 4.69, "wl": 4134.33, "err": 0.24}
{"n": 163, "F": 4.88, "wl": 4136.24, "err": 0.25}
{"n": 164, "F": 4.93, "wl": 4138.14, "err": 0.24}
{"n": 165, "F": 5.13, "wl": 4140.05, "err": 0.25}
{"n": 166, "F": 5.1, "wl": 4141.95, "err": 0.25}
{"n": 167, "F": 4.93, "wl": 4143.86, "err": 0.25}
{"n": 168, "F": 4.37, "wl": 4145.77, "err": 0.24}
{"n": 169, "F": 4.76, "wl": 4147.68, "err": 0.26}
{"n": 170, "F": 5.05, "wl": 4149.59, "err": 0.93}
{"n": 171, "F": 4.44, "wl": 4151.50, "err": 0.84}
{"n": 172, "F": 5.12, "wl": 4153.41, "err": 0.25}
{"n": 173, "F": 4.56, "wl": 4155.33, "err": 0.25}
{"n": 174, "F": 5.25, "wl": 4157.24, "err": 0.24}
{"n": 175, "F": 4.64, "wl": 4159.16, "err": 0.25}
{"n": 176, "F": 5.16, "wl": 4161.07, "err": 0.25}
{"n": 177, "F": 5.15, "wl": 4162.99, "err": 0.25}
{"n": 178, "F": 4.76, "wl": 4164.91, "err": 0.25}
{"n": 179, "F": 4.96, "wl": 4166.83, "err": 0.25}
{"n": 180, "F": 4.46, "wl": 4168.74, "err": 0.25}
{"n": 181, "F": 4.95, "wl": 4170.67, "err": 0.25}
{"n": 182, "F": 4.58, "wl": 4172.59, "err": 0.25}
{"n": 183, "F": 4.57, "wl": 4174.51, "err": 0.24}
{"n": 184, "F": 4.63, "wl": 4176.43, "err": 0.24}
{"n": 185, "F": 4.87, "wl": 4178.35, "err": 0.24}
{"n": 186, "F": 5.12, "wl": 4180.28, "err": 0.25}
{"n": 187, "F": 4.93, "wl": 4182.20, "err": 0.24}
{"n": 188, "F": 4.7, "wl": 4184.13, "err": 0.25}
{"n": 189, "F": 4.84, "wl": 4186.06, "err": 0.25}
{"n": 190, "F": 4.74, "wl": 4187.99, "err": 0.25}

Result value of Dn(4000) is 1.92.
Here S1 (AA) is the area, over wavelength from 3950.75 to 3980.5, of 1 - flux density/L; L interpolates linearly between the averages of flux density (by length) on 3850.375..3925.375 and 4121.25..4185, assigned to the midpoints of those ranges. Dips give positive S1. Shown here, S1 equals 5.2 AA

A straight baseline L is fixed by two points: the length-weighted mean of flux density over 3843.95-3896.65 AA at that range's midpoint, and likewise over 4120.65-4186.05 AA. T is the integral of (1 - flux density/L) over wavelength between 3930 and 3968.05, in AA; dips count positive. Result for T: 7.7 AA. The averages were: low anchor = 2.64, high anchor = 4.86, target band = 2.61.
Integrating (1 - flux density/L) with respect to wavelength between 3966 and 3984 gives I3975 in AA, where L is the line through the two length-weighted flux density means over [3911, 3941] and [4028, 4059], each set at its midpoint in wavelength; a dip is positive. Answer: 3.0 AA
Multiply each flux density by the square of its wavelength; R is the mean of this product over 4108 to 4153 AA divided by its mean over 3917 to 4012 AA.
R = 1.60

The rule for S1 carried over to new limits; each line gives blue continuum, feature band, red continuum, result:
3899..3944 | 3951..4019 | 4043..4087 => -3.11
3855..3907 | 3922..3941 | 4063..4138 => 6.93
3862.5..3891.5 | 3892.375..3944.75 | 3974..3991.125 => 3.43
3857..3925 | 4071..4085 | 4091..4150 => -1.05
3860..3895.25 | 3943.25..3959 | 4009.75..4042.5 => 2.28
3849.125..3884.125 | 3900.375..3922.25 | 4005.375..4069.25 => -1.96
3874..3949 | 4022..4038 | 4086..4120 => -3.44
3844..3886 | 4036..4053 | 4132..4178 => -4.48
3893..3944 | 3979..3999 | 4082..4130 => -3.47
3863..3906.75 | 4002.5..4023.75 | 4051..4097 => -4.22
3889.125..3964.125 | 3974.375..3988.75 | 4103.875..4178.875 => -1.81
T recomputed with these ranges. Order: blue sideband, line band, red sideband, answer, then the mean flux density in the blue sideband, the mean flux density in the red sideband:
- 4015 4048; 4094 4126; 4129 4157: 0.3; 5.09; 4.82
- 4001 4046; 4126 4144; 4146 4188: -0.2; 5.07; 4.82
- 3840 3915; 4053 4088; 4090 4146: -2.7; 2.82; 4.91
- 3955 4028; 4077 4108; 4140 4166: -2.4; 4.1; 4.88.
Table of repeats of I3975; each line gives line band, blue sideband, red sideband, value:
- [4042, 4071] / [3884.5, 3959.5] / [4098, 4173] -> -4.5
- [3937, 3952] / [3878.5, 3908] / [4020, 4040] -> 3.9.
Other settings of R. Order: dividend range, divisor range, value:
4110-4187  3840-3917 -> 1.96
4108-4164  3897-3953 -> 1.85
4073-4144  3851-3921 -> 1.85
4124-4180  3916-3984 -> 1.91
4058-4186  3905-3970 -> 1.88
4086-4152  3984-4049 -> 1.05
